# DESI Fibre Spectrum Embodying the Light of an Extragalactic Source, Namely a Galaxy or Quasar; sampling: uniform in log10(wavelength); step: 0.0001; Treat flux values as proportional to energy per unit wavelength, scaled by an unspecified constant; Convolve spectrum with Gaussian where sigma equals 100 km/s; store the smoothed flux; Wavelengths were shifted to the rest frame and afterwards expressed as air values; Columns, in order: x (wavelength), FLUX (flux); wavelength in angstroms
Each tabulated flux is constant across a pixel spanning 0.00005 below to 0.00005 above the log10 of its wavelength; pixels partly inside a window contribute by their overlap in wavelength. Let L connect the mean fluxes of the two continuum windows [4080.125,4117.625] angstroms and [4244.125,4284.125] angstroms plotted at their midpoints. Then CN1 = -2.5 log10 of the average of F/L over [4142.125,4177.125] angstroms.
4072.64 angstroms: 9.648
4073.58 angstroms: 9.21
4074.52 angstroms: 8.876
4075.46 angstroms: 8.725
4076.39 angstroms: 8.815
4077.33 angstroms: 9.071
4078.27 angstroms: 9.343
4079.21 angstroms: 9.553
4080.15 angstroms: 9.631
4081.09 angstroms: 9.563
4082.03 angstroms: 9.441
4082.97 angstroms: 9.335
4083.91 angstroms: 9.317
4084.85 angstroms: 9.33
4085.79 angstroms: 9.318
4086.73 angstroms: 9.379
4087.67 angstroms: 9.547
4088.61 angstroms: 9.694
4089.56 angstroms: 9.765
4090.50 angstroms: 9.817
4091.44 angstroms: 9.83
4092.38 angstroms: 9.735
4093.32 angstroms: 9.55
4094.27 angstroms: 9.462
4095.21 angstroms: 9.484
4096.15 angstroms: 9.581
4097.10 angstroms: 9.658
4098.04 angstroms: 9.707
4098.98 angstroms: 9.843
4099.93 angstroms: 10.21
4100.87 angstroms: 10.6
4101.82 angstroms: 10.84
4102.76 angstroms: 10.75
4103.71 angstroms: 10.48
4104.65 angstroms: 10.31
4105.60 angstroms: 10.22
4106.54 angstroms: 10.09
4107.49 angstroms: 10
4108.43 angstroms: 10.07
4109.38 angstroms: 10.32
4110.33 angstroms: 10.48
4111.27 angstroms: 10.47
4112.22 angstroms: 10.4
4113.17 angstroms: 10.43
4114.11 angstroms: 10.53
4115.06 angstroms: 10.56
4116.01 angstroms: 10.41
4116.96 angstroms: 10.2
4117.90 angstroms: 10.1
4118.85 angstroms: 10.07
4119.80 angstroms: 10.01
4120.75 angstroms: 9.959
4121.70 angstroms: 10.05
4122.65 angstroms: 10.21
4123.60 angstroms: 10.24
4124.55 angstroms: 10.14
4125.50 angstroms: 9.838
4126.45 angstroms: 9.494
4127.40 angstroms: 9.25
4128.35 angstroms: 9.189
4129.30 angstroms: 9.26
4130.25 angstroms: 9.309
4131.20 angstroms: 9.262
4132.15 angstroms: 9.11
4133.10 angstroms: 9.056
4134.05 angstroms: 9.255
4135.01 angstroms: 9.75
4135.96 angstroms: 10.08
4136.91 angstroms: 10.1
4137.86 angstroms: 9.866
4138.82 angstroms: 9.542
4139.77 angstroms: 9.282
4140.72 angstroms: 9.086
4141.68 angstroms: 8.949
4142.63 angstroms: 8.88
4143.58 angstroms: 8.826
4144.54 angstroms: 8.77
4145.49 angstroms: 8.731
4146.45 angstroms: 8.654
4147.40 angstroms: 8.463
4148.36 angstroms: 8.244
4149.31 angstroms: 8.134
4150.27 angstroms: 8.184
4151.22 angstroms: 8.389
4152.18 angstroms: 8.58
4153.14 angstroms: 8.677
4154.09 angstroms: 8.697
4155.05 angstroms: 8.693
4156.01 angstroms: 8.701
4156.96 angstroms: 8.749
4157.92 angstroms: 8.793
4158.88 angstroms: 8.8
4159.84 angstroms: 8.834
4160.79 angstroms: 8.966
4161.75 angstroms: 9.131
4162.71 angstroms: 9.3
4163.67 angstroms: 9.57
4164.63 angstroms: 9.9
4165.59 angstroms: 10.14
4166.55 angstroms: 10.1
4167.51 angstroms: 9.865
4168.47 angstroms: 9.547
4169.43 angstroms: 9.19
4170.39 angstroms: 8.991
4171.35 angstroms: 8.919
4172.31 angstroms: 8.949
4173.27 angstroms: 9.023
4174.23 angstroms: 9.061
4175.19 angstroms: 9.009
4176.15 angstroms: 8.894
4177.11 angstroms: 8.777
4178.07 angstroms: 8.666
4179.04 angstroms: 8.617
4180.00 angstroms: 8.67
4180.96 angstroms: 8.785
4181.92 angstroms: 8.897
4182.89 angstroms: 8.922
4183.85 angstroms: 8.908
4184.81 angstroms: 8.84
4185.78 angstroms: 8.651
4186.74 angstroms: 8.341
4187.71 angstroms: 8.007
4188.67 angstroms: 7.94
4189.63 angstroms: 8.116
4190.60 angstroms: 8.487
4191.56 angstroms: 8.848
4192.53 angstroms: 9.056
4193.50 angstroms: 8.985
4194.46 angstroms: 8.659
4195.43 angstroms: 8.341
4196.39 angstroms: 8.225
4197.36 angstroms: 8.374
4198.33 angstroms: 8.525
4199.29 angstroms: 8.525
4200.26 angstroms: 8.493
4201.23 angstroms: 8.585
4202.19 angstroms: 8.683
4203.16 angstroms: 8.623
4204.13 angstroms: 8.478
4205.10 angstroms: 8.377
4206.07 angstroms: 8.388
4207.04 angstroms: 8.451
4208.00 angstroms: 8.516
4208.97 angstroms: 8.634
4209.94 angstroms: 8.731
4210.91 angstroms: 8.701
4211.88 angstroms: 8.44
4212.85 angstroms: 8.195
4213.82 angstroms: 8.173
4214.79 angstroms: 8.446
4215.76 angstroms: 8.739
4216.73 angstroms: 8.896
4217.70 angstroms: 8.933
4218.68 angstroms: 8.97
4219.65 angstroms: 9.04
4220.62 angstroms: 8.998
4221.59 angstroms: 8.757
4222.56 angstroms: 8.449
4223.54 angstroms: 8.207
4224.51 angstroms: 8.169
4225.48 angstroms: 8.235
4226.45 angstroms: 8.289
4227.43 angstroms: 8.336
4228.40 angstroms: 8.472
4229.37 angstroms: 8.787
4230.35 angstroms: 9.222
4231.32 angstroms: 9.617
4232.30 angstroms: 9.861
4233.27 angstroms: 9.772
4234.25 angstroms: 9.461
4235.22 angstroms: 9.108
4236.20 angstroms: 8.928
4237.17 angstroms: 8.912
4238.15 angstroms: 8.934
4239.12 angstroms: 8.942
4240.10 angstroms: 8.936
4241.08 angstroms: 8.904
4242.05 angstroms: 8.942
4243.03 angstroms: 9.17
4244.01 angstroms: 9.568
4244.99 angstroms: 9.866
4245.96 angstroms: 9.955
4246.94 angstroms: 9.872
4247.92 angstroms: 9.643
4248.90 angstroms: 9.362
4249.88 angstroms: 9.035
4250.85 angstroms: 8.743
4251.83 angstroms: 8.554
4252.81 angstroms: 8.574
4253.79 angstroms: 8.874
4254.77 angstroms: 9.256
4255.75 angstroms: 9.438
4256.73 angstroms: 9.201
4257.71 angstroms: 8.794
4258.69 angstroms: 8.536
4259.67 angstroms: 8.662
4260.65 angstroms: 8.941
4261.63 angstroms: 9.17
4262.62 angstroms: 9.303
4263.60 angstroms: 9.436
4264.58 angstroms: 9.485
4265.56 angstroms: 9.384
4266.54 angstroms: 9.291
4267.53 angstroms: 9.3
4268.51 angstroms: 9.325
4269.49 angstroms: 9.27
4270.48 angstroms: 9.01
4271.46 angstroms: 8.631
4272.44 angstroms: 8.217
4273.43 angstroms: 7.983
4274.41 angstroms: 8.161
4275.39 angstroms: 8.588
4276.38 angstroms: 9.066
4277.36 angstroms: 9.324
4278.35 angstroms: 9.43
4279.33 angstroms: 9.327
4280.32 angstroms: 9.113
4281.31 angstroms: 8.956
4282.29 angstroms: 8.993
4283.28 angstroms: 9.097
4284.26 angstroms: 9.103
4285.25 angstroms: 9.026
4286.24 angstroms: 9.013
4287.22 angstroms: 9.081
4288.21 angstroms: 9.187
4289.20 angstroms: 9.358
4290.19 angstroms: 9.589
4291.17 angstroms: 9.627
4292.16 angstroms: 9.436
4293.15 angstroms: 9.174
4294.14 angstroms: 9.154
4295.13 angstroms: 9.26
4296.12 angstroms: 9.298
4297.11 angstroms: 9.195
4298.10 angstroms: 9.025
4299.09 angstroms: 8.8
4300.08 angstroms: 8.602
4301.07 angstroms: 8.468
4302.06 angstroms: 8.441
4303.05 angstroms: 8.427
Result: 0.08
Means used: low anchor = 9.97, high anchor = 9.08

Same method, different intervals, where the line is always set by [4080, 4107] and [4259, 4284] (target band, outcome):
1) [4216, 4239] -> 0.04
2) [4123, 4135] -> 0.02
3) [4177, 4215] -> 0.10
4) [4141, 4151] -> 0.12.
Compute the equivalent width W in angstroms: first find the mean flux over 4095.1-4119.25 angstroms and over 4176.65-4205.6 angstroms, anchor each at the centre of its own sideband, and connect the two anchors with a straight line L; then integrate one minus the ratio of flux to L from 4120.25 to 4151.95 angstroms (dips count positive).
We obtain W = 1.4 angstroms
